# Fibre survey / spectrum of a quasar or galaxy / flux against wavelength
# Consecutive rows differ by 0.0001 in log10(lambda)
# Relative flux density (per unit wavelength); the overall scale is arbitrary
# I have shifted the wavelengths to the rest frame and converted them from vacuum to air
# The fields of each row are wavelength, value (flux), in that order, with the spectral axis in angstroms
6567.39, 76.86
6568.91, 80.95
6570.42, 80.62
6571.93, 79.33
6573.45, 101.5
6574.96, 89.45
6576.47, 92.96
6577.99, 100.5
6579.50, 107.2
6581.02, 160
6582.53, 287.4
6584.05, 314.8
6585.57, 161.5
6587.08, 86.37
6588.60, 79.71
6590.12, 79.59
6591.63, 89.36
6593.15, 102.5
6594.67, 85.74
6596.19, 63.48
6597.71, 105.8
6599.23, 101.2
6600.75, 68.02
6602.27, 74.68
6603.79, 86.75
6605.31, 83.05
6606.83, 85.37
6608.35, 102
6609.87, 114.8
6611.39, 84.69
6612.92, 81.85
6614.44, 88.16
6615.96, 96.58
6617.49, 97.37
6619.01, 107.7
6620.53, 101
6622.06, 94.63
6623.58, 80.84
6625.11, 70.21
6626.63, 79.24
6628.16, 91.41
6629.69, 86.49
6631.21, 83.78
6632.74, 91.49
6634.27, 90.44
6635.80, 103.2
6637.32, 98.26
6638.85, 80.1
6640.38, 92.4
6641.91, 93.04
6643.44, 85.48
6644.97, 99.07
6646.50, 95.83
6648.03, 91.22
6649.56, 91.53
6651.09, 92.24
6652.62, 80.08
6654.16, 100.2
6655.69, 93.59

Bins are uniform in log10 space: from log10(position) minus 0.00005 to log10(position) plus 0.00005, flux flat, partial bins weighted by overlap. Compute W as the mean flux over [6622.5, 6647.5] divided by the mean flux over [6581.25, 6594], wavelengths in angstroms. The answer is 0.59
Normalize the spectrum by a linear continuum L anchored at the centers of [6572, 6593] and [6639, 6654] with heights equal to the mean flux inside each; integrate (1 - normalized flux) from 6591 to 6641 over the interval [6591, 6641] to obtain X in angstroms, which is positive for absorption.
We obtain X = 9.08 angstroms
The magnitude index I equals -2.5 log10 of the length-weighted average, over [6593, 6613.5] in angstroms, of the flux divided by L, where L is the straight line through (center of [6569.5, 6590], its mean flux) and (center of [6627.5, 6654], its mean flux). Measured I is 0.30 mag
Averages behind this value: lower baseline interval 132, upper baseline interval 91.1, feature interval 88.2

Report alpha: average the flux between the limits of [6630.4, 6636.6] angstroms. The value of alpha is 92.3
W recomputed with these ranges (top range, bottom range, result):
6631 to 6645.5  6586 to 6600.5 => 1.03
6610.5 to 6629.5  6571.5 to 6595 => 0.70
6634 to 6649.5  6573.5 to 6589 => 0.63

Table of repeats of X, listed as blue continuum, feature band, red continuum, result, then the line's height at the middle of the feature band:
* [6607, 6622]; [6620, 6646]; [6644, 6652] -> 1.5 angstroms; 94.9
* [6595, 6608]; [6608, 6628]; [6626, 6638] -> -1.0 angstroms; 87.7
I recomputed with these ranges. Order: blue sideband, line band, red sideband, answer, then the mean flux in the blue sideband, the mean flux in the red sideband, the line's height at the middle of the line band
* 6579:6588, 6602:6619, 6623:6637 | 0.36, 187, 86.8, 129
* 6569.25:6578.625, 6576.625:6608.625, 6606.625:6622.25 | -0.24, 90.2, 96.3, 93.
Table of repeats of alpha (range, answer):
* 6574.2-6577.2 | 91.5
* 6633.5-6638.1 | 97.3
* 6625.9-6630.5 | 85.7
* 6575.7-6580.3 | 101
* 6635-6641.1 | 93.5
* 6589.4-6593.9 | 90.7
